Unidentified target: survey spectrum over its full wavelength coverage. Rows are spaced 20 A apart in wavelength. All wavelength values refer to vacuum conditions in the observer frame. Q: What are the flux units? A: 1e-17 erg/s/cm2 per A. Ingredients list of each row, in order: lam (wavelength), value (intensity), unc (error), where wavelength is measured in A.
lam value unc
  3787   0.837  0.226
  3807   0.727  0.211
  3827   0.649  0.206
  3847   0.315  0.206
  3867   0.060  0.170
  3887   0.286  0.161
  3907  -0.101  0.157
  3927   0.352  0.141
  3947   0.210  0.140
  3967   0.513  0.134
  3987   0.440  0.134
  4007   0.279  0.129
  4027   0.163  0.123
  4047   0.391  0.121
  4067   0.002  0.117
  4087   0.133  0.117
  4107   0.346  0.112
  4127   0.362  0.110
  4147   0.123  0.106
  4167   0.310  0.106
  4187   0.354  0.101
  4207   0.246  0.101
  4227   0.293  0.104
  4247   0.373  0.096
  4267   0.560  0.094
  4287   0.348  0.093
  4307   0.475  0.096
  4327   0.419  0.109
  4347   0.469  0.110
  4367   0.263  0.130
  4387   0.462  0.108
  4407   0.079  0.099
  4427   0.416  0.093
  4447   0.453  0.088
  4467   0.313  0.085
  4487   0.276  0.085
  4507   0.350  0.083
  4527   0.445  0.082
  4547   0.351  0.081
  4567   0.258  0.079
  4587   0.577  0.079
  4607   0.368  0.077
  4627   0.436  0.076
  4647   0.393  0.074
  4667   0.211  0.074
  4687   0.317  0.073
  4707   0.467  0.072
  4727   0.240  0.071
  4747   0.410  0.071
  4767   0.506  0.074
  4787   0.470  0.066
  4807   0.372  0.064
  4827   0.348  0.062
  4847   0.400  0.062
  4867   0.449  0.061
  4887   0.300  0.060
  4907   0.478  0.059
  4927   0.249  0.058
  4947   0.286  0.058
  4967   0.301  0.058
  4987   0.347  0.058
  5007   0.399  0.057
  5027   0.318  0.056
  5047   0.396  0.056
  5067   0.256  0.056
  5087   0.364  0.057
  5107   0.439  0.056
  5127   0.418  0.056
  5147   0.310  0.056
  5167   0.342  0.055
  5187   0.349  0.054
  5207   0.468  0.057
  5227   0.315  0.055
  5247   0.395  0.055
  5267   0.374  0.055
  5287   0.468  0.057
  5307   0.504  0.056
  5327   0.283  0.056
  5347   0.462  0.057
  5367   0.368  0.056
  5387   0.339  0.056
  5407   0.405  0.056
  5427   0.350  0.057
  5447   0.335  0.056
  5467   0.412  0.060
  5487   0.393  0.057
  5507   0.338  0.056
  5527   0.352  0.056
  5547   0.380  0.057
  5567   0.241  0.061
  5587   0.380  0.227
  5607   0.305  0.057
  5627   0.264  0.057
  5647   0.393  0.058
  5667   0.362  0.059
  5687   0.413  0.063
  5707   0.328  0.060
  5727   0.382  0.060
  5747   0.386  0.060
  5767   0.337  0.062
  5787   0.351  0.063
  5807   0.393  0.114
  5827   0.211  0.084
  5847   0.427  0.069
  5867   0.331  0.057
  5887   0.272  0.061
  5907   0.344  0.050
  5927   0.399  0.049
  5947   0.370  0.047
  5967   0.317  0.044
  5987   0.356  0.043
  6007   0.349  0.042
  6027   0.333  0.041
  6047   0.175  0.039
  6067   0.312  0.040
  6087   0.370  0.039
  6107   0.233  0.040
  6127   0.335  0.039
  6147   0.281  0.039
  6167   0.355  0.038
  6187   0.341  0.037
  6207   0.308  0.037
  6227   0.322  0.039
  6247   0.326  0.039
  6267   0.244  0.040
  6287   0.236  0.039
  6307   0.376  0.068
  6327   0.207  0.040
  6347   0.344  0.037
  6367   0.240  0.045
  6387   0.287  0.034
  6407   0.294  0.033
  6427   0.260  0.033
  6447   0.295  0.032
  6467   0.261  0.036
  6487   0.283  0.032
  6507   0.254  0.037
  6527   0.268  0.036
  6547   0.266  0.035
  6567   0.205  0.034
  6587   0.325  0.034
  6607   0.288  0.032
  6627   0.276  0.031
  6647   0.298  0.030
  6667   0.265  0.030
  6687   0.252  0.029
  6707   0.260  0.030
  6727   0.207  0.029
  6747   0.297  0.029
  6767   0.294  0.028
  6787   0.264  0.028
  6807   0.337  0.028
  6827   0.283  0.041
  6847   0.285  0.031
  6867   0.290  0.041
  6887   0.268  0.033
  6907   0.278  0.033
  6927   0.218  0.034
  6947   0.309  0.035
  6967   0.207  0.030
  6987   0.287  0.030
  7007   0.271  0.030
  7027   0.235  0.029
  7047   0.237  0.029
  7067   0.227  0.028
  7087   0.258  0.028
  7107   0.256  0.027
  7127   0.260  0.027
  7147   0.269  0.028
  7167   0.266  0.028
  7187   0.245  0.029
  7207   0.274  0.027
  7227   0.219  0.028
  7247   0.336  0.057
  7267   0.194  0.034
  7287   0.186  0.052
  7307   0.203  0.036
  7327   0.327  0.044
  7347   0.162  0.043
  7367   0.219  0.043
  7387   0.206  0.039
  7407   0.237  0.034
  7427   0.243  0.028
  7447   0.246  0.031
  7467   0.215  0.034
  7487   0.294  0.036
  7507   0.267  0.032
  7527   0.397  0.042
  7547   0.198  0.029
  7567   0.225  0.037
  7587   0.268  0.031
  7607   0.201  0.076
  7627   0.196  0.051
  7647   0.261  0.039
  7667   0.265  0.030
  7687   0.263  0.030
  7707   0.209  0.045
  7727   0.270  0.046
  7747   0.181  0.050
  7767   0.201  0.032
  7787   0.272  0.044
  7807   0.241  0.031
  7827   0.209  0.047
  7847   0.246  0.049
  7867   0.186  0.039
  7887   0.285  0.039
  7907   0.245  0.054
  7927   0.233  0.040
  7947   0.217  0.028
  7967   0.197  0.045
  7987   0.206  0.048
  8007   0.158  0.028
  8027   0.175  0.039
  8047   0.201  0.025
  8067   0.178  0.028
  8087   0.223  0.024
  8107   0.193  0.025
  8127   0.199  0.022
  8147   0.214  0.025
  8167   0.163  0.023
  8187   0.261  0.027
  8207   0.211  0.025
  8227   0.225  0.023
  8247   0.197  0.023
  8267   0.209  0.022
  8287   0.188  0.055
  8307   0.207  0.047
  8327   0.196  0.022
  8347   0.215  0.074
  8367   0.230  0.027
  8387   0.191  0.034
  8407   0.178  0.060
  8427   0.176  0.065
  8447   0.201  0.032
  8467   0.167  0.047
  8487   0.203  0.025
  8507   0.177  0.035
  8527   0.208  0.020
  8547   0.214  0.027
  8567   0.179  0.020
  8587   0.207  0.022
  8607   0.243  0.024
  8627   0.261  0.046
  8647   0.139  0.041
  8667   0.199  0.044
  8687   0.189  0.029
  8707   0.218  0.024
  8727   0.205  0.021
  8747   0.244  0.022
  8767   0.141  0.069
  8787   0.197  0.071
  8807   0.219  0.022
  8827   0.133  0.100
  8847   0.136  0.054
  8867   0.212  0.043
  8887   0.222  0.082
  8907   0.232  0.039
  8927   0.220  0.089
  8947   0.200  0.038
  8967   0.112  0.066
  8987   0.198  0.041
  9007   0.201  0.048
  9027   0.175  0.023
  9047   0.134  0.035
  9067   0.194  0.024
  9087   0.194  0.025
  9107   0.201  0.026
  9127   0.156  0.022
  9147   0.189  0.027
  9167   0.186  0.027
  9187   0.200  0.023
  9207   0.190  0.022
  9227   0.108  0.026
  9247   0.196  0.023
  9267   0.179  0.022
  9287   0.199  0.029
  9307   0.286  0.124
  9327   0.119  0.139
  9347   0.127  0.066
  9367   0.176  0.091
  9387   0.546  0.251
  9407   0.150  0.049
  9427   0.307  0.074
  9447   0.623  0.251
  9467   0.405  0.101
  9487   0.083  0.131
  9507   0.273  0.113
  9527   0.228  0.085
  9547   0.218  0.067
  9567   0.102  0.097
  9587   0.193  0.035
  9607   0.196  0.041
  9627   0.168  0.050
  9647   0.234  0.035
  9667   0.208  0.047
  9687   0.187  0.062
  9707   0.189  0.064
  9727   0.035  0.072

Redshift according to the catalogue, 0.147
